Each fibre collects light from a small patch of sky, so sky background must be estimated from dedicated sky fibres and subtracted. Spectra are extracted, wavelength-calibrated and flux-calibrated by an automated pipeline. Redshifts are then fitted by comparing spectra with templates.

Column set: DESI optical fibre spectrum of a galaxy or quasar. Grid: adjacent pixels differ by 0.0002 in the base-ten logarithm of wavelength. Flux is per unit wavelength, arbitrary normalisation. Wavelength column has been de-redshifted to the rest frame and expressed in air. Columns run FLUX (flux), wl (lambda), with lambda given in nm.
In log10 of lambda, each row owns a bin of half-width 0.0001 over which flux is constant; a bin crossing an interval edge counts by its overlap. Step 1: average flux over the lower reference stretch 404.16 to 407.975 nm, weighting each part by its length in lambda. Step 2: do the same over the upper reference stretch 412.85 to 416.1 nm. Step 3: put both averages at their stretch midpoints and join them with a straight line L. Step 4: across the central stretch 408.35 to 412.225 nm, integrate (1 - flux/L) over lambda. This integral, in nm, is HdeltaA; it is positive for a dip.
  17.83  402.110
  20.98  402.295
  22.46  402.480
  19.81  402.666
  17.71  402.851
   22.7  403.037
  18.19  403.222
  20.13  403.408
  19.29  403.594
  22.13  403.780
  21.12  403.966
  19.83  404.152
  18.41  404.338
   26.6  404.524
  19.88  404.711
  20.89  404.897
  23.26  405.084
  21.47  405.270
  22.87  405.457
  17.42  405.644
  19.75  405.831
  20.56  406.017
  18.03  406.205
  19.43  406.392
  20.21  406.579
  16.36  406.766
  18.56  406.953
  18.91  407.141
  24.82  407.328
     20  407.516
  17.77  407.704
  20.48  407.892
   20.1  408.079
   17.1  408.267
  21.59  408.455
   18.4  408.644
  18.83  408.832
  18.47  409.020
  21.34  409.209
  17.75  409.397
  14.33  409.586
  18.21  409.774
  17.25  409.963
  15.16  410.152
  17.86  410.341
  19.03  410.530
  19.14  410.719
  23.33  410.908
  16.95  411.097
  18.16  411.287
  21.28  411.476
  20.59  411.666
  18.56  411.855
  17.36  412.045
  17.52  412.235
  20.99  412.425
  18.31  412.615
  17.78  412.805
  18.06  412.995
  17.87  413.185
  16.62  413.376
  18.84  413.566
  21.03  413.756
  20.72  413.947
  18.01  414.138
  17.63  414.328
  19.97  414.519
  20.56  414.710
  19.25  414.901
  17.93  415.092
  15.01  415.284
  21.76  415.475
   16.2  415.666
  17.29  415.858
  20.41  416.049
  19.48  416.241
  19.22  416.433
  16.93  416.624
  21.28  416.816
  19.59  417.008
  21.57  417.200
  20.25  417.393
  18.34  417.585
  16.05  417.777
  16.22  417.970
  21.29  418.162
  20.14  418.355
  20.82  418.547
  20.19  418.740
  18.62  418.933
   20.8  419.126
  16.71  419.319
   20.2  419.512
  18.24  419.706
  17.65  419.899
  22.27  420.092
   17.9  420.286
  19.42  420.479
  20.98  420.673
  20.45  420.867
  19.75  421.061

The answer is 0.16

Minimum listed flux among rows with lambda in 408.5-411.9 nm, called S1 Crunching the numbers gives 14.33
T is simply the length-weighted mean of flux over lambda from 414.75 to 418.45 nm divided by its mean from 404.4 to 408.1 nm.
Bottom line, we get 0.9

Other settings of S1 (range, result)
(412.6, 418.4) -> 15.01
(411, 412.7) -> 16.95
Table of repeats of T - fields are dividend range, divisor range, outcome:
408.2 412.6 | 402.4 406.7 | 0.91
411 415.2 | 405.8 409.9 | 0.98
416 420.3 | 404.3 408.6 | 0.96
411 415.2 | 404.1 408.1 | 0.93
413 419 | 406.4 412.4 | 1.00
